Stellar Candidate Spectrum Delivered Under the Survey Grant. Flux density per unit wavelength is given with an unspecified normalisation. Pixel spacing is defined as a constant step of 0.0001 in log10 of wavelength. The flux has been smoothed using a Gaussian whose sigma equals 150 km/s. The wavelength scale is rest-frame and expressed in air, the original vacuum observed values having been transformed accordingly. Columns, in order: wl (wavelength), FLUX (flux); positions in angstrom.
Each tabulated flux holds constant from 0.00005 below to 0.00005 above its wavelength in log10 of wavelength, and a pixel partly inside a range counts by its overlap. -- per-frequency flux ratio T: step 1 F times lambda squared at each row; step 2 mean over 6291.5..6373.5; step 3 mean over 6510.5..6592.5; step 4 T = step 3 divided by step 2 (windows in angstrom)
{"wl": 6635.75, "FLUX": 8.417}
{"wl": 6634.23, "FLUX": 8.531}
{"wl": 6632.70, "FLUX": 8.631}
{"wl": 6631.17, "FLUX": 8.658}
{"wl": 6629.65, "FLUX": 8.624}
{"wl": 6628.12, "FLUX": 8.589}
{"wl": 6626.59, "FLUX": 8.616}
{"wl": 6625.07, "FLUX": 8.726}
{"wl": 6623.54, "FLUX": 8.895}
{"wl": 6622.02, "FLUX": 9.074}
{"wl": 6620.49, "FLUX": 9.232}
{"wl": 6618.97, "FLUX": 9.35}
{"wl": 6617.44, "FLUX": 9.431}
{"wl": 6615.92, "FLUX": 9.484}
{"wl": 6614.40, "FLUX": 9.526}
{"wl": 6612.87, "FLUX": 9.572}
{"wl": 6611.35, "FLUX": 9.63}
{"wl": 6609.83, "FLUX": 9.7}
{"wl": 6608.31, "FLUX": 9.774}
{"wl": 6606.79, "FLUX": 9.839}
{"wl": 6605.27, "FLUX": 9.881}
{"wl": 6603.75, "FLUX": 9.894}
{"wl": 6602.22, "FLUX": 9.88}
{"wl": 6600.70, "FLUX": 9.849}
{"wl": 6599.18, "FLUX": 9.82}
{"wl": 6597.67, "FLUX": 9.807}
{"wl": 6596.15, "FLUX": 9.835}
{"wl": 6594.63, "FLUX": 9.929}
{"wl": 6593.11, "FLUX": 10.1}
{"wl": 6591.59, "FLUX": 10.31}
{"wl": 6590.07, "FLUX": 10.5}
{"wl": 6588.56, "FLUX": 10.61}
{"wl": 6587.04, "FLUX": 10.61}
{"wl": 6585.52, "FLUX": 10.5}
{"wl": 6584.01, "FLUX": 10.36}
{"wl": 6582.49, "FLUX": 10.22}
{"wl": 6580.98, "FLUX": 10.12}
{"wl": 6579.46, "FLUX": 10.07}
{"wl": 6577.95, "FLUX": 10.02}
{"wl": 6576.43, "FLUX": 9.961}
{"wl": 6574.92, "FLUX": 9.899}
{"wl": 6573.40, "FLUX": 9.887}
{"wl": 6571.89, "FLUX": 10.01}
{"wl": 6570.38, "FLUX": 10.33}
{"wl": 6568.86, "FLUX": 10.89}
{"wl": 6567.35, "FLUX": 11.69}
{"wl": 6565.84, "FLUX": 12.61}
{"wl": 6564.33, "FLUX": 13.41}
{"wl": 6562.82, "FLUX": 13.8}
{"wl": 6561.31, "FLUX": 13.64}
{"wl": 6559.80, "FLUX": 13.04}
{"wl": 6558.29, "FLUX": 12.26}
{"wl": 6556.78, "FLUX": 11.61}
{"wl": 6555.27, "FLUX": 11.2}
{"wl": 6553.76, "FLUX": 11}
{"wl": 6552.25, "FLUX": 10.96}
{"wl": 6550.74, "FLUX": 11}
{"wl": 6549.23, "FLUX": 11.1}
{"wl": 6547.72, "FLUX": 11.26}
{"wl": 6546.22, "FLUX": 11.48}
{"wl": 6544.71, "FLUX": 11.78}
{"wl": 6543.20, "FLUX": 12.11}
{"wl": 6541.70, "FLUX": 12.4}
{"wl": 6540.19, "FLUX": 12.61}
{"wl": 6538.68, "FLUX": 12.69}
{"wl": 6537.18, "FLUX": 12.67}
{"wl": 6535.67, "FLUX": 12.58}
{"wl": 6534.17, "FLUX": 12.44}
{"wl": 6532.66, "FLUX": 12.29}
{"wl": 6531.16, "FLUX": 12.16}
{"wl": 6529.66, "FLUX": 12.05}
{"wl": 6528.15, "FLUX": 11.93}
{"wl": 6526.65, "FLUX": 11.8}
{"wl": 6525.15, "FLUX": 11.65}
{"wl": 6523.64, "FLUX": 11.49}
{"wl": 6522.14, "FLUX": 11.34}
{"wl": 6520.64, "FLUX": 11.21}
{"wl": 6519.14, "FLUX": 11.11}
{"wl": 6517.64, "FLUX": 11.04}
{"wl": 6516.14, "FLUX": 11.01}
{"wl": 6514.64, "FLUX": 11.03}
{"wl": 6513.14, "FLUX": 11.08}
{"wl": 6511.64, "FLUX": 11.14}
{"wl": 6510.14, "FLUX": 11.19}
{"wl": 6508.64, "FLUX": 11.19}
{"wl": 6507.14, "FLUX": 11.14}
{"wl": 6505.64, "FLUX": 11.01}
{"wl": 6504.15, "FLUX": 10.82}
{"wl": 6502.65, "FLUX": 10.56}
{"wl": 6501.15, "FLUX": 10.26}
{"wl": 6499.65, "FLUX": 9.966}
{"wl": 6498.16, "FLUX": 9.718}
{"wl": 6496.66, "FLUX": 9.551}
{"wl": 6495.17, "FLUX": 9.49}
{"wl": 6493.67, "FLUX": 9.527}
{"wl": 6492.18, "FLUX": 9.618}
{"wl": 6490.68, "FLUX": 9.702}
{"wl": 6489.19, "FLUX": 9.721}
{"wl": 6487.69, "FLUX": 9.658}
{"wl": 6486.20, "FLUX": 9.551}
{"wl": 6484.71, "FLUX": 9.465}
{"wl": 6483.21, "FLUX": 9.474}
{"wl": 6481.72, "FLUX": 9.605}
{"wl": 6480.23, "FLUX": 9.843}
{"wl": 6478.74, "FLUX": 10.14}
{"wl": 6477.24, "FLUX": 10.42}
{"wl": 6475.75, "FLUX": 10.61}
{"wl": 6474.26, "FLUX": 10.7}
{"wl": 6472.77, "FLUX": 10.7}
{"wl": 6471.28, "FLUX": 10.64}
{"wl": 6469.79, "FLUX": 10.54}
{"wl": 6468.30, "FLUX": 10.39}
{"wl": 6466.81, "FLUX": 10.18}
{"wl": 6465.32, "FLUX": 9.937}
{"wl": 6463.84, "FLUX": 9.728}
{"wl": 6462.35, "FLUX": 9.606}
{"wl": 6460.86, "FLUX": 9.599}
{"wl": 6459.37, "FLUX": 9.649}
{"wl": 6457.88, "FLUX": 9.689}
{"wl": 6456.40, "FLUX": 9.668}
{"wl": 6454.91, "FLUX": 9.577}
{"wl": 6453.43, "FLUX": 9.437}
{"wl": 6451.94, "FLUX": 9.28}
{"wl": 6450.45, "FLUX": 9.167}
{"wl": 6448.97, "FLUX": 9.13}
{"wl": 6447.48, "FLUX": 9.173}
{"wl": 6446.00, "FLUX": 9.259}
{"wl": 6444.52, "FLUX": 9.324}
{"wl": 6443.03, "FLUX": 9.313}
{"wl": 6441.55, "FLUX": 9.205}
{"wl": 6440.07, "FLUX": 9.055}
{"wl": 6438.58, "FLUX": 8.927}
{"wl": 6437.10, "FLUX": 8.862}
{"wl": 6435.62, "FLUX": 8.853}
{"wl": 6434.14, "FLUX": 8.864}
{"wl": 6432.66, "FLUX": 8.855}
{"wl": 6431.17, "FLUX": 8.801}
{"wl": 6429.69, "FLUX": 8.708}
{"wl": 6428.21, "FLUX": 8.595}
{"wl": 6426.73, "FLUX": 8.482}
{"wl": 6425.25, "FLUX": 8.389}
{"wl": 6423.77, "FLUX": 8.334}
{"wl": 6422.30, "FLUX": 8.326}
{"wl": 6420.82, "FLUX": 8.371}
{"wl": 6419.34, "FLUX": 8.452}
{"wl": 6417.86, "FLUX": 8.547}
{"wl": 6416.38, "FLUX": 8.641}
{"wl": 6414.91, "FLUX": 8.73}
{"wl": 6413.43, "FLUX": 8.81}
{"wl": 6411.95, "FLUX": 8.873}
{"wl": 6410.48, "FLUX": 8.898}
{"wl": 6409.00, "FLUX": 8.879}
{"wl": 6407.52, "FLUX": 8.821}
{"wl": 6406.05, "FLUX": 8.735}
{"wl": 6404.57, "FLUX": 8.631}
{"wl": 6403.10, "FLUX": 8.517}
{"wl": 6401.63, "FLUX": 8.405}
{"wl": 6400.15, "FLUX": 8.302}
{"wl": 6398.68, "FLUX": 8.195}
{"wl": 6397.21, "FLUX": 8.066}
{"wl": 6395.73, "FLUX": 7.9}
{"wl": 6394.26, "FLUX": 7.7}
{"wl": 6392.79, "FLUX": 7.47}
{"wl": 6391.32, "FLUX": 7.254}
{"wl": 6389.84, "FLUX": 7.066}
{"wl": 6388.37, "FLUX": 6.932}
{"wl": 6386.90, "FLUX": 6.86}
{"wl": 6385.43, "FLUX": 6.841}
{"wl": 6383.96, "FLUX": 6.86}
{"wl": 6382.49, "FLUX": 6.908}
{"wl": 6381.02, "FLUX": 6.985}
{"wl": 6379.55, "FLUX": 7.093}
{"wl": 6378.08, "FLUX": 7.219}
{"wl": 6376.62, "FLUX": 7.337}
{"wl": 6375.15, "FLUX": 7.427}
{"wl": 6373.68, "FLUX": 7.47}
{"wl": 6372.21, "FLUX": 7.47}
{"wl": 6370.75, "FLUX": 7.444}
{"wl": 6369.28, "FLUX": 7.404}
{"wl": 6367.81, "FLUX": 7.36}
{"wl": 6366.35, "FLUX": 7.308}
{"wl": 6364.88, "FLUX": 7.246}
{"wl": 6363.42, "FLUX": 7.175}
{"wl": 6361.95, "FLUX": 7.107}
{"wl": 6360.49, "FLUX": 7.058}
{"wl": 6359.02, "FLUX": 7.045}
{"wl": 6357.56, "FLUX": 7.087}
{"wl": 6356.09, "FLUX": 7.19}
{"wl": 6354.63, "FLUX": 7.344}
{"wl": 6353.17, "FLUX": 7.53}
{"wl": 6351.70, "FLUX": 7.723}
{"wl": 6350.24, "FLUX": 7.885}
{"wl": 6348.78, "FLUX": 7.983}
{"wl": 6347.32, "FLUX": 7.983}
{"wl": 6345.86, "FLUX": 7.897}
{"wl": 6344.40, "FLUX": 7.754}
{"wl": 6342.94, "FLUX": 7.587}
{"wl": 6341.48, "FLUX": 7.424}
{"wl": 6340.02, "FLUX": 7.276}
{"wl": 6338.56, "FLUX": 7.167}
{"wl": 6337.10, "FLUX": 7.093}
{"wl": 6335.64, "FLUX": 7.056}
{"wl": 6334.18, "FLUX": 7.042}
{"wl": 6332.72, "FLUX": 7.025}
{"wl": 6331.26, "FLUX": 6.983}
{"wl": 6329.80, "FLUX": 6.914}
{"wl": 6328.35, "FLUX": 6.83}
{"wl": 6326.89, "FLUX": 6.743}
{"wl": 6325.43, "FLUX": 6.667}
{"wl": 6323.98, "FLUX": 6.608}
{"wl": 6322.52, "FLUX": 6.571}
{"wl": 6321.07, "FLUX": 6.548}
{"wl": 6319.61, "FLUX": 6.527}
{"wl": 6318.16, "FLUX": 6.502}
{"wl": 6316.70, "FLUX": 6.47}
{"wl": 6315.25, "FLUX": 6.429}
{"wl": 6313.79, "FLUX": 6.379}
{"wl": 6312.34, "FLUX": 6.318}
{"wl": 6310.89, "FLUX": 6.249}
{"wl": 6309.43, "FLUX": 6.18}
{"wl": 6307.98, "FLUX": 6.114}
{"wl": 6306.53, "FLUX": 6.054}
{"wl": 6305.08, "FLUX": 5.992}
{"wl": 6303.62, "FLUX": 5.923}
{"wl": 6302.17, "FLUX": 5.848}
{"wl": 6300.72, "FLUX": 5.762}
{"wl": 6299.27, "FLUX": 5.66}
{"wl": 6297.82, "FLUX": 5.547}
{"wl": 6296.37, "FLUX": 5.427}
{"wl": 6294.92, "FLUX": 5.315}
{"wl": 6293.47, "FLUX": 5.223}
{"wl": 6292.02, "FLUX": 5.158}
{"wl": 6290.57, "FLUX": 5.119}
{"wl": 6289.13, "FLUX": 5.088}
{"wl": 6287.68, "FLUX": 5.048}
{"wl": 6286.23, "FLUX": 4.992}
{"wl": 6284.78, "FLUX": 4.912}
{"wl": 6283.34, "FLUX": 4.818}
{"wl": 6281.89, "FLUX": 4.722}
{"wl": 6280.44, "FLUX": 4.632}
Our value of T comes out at 1.80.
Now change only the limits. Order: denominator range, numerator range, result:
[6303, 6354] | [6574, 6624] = 1.55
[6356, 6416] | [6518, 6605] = 1.54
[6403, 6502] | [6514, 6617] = 1.22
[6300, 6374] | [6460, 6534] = 1.60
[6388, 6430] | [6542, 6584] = 1.42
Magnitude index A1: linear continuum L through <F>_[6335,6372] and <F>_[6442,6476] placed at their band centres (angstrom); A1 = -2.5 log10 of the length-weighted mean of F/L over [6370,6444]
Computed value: 0.06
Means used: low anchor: 7.41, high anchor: 9.78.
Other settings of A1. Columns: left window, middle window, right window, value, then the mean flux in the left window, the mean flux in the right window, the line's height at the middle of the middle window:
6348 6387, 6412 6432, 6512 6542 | 0.03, 7.28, 11.8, 8.83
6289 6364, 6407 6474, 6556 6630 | -0.12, 6.66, 10.3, 8.21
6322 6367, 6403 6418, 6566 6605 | -0.09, 7.24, 10.2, 8.06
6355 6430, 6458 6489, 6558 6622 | -0.13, 7.82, 10.4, 8.89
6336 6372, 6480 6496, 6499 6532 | 0.10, 7.42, 11.2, 10.6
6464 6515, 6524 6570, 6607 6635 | -0.23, 10.2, 9.13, 9.75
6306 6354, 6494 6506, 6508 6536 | 0.09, 6.96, 11.6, 11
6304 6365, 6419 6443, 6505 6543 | 0.08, 6.96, 11.7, 9.37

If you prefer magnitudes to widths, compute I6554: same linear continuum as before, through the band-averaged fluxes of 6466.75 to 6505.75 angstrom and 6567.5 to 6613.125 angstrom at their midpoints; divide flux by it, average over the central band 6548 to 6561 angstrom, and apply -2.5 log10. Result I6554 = -0.151 mag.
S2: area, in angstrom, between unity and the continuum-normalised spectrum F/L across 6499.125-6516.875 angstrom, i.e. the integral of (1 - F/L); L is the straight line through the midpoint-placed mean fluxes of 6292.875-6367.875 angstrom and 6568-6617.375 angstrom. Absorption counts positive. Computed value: -3.8 angstrom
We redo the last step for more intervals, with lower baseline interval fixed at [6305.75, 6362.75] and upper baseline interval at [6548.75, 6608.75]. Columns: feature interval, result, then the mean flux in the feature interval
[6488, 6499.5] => -0.2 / 9.64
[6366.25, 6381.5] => 0.5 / 7.33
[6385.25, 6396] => 0.8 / 7.25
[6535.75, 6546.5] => -2.2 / 12.3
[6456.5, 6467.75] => -1.0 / 9.78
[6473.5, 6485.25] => -1.0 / 10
